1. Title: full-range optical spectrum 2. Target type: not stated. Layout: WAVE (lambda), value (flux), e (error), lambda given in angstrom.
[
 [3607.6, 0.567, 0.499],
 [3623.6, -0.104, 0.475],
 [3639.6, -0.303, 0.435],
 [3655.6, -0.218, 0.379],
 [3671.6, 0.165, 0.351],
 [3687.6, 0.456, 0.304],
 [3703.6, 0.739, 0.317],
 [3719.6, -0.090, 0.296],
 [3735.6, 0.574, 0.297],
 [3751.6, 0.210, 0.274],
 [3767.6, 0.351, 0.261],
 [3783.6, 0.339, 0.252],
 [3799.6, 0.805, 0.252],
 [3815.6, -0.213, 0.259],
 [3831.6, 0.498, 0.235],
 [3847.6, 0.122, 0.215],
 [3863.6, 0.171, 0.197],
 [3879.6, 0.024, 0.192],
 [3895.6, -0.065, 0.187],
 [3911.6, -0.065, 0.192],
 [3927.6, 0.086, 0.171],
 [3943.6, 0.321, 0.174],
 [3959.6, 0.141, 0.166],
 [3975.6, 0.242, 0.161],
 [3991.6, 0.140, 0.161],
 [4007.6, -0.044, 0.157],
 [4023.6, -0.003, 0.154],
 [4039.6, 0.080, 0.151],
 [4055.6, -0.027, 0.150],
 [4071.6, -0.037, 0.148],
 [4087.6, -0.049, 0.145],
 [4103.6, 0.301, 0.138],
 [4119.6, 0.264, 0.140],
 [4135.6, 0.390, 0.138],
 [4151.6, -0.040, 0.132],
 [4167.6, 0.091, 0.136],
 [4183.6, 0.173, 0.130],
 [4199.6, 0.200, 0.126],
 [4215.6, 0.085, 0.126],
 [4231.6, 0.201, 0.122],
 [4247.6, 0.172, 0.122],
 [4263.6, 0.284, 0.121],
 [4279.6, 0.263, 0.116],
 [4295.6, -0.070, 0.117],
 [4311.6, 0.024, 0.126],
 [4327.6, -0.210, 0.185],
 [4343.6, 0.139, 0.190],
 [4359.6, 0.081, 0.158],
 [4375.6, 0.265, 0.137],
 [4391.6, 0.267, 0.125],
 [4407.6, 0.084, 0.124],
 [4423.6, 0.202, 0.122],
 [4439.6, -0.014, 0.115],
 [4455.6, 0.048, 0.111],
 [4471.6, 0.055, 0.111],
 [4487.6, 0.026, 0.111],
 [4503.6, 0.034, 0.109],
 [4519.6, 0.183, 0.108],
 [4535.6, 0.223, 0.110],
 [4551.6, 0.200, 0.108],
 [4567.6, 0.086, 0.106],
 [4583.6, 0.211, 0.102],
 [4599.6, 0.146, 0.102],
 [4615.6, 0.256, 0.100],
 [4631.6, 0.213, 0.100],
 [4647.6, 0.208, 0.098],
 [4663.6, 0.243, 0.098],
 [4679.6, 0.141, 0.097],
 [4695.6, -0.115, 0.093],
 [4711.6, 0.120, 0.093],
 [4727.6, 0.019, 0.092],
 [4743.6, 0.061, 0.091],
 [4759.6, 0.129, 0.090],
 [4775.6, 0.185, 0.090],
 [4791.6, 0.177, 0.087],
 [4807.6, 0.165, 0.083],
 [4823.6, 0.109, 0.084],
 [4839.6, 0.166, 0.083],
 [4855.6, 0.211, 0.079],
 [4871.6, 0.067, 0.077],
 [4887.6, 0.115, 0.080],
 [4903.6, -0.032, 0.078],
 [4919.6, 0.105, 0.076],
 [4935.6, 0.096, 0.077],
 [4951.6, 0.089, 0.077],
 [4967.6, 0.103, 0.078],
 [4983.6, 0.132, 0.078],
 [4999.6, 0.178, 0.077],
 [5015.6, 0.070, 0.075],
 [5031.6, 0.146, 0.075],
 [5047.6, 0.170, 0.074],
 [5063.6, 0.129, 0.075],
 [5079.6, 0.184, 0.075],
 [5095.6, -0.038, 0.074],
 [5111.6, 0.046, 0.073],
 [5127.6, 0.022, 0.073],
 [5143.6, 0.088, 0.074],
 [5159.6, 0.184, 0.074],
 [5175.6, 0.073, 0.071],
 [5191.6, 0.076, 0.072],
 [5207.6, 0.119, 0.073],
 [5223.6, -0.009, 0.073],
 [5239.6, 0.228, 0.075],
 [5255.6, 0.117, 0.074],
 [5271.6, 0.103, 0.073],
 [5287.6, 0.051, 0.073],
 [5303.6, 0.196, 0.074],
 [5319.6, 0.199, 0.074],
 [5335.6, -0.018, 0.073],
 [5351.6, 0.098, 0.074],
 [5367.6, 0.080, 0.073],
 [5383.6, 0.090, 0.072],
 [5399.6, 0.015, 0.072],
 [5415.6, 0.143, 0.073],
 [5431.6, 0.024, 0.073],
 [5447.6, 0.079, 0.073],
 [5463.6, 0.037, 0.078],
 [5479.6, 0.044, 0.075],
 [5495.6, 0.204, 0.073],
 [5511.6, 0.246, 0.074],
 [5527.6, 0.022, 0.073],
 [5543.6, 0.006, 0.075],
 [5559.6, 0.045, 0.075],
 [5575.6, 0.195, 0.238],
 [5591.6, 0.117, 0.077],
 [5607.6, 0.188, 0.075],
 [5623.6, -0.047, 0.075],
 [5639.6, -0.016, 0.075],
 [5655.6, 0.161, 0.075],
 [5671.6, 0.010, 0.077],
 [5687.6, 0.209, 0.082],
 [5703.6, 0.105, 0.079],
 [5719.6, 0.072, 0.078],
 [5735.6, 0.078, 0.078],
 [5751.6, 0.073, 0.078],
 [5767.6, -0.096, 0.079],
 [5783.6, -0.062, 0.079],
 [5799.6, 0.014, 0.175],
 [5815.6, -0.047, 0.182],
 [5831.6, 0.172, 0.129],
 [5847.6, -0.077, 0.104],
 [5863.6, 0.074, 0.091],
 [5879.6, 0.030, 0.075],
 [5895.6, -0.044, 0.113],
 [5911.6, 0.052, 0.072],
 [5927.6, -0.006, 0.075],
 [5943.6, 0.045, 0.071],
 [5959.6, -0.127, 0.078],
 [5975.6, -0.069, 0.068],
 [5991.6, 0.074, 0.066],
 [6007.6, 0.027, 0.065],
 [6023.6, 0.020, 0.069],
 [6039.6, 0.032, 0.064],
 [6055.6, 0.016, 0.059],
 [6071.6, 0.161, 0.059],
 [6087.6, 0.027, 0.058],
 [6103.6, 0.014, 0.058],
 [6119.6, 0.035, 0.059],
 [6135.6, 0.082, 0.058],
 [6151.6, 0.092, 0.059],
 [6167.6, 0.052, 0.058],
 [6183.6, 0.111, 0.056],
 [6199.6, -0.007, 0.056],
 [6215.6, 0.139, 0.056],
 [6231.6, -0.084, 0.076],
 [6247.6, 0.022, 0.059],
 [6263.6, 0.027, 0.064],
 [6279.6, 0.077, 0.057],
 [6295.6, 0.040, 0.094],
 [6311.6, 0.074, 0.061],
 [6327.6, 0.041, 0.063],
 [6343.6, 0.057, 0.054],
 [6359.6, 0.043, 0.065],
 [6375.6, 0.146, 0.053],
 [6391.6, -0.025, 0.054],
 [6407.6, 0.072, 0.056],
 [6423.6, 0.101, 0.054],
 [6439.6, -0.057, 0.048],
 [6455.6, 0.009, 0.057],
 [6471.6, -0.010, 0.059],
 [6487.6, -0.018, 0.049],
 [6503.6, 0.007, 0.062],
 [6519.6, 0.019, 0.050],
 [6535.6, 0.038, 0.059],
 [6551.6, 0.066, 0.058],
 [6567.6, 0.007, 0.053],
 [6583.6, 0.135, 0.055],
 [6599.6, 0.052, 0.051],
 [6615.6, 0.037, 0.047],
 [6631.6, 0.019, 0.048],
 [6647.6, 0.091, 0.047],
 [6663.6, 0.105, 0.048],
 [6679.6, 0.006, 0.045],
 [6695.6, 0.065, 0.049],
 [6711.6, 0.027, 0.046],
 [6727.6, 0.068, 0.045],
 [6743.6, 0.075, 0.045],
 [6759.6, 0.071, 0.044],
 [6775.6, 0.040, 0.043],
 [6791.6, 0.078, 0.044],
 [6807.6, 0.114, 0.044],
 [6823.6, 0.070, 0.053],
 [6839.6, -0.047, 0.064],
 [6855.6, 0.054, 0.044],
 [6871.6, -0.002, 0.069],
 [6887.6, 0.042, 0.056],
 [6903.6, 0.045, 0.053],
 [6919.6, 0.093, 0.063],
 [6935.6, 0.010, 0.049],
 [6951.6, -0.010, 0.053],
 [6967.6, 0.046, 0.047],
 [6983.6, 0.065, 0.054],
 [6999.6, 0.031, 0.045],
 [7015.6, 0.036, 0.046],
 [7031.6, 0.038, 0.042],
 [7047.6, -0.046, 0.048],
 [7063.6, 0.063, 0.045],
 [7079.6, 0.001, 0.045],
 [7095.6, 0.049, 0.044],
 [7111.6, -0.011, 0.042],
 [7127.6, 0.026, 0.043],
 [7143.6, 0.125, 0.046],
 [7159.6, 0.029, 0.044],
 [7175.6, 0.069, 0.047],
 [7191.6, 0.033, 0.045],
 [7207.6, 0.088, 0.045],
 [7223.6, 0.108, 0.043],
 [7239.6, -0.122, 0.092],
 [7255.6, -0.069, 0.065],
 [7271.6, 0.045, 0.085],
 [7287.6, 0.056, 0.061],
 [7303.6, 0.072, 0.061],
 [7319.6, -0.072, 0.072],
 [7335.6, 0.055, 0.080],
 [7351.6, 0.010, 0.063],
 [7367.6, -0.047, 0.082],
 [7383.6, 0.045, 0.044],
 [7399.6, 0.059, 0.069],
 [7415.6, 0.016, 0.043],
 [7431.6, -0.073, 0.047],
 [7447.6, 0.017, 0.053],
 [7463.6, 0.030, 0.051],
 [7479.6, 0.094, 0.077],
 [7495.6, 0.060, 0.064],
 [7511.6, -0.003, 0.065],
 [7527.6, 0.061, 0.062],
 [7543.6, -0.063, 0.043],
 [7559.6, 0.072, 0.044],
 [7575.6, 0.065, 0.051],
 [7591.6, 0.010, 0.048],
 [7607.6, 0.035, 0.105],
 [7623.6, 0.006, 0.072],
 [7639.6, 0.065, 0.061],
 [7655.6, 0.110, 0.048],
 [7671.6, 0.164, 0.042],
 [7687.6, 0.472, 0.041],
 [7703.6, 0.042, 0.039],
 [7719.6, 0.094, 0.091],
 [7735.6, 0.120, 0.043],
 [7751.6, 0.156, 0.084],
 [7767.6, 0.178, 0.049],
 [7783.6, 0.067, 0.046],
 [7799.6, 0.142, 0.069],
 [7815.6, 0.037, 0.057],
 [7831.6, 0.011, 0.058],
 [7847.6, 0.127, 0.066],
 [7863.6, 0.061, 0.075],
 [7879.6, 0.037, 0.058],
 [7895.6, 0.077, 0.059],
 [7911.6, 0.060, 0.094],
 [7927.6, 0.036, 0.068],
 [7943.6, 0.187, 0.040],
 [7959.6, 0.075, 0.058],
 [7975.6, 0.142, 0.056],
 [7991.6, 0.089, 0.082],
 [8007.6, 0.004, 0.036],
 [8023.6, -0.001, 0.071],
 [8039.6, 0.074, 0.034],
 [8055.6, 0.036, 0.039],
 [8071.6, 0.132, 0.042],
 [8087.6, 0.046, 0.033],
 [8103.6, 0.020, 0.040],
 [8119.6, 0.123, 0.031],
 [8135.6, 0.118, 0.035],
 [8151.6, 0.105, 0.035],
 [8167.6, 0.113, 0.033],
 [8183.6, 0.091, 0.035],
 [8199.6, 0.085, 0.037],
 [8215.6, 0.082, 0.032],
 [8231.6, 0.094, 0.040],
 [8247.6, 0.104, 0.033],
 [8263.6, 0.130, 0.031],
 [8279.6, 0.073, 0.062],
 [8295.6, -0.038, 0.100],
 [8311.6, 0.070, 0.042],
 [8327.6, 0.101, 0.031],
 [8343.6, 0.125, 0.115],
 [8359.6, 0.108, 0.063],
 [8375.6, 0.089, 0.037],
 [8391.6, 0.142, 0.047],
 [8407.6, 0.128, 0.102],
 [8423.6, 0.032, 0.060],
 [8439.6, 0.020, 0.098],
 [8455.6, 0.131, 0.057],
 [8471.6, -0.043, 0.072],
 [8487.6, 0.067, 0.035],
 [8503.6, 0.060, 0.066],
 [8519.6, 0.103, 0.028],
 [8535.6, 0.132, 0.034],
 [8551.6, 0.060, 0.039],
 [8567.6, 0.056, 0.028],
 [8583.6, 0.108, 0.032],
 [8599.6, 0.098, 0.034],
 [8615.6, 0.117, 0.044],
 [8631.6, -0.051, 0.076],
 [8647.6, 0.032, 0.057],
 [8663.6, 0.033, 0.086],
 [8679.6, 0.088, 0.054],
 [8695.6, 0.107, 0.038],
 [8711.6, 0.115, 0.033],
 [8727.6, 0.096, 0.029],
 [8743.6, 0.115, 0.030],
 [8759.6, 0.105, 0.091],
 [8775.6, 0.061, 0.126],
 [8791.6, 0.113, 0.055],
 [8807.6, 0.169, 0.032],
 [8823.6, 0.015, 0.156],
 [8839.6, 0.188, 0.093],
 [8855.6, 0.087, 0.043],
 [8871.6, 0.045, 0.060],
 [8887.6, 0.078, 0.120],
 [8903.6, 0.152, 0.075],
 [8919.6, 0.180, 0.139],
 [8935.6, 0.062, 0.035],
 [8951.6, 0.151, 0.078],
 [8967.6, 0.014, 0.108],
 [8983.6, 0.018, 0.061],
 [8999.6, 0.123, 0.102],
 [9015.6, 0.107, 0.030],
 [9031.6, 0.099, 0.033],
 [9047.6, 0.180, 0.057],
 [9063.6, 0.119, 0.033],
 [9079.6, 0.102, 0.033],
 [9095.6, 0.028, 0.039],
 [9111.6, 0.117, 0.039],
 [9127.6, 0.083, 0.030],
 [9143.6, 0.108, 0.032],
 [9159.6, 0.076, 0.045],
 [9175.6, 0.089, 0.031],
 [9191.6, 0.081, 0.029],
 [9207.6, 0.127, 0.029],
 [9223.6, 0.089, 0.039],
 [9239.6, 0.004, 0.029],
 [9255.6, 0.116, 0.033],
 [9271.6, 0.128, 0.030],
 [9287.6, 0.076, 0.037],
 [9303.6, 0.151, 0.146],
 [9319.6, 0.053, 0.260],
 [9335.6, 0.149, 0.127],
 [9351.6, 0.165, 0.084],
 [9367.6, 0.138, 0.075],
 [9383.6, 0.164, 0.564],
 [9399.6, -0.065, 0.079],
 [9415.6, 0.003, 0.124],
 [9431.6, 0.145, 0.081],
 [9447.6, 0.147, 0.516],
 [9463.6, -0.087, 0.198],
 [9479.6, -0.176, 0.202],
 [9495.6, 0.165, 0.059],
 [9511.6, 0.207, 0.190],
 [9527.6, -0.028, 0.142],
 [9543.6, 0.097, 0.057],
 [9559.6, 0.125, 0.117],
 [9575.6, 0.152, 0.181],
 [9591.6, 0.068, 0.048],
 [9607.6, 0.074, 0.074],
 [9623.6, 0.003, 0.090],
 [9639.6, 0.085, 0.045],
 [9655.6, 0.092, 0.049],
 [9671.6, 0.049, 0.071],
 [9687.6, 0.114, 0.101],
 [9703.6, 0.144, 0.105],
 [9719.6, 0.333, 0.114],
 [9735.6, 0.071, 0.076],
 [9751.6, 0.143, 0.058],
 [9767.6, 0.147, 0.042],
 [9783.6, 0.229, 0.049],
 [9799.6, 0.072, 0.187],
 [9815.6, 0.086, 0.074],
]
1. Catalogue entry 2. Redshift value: 1.060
